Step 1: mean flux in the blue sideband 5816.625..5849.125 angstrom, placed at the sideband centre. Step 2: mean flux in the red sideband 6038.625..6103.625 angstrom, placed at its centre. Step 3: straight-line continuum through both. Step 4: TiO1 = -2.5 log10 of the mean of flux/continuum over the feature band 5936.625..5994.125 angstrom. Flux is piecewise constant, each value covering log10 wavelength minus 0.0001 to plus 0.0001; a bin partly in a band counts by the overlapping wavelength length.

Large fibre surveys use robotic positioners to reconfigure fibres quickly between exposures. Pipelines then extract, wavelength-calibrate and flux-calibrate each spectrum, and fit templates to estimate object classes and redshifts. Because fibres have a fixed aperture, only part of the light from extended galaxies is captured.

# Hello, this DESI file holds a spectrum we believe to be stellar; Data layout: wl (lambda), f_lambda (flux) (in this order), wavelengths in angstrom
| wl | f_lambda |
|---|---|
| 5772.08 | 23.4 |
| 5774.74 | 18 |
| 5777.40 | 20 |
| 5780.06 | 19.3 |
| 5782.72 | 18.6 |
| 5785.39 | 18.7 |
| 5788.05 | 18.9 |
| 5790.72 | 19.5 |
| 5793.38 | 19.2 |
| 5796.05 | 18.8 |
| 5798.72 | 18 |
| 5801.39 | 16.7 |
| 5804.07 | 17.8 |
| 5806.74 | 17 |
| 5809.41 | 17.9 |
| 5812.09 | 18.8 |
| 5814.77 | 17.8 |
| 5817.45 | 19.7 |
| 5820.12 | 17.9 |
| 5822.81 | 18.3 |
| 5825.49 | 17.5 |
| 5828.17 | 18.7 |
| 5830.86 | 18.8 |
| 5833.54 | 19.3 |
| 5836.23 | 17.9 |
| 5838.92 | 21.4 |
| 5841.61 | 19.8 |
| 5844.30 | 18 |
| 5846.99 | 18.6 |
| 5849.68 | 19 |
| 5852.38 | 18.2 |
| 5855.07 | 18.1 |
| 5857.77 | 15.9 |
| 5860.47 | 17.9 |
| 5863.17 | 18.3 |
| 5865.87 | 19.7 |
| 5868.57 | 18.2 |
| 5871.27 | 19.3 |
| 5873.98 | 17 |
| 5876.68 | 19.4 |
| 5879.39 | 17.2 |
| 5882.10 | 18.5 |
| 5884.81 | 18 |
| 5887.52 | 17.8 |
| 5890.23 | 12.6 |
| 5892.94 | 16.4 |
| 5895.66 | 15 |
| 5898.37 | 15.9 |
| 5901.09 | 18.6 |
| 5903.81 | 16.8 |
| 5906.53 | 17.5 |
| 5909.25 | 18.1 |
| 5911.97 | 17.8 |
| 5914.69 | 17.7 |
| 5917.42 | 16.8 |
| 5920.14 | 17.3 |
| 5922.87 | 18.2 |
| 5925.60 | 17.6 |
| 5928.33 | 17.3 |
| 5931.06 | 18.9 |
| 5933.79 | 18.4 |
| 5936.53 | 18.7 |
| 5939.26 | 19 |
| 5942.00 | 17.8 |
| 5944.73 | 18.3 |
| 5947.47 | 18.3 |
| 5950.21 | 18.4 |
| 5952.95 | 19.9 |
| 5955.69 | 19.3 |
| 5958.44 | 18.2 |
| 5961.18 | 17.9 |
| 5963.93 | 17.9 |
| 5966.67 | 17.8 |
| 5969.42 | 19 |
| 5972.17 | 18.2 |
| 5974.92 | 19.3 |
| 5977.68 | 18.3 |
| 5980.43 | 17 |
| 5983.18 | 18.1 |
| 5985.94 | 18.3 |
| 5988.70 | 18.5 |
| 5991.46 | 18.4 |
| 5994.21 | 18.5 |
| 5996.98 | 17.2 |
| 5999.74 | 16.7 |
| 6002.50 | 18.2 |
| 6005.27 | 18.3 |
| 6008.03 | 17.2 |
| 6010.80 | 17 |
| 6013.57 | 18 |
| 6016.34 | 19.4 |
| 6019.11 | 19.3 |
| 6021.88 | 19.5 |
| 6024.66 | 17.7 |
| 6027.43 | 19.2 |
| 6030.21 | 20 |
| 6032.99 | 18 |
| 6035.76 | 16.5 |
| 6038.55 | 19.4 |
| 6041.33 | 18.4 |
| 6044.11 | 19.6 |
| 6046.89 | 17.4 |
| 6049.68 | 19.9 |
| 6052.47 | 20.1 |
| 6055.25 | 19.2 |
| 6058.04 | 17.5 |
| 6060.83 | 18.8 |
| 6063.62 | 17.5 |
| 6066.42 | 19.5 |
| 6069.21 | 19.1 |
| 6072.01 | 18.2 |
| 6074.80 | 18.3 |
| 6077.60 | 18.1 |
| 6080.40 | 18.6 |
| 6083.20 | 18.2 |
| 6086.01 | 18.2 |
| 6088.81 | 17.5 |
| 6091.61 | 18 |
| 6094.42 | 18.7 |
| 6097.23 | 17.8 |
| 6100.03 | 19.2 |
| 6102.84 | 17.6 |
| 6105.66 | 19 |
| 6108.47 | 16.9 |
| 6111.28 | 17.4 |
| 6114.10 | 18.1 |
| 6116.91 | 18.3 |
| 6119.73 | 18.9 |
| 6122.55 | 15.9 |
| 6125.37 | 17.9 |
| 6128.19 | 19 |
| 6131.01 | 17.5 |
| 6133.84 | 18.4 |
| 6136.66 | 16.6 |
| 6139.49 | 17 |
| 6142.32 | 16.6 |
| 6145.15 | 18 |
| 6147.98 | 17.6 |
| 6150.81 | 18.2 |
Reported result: 0.01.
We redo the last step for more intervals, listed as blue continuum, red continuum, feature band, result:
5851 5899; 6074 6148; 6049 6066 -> -0.061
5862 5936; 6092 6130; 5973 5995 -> -0.032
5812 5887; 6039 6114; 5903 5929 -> 0.055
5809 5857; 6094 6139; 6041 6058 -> -0.055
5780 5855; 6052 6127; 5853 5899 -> 0.066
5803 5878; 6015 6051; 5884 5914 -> 0.109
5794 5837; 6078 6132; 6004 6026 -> -0.013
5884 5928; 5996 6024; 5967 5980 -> -0.048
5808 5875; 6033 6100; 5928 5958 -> -0.008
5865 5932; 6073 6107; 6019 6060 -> -0.042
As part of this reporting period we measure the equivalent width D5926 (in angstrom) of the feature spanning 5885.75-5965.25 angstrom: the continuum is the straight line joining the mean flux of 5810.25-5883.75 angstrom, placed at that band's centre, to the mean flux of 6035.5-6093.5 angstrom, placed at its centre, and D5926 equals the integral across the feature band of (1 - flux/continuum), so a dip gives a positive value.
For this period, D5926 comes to 3.5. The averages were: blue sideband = 18.5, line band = 17.7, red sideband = 18.5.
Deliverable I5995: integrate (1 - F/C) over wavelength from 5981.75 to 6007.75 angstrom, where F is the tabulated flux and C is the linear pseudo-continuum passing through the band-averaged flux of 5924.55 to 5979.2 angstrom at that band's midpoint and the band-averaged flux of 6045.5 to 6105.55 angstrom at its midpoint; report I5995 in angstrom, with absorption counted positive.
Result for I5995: 0.64 angstrom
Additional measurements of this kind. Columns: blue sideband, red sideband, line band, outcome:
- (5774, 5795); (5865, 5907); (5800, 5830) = 0.8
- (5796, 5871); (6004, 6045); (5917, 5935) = 0.6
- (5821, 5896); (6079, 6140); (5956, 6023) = -0.7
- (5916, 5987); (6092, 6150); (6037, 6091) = -1.9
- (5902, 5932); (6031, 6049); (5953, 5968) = -0.4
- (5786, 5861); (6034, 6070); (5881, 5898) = 2.0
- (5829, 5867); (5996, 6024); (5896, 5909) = 0.9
